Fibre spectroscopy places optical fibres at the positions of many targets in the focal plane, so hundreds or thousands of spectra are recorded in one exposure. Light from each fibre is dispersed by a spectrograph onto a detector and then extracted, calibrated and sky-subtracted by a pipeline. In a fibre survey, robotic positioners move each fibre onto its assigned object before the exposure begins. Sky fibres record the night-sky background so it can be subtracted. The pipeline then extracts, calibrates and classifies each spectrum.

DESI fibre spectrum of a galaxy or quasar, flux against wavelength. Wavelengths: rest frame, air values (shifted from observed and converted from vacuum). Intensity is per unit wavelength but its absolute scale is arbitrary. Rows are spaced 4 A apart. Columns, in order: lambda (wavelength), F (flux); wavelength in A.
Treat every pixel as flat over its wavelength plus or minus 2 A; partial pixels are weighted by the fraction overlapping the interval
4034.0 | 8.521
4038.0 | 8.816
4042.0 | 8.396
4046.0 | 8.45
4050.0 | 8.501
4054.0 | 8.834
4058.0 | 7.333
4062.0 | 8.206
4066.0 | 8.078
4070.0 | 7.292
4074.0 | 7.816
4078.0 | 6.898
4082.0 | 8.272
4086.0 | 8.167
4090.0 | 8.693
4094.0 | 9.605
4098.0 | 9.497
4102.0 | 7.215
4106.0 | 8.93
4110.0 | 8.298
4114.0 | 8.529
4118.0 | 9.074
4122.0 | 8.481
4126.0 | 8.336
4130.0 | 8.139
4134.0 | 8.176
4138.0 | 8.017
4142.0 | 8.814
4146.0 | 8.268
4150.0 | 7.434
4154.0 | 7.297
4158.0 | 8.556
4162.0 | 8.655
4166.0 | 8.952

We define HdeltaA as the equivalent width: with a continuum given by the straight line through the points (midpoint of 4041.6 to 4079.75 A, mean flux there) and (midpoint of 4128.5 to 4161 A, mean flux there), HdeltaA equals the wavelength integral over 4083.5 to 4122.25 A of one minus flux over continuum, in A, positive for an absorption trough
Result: -3.0 A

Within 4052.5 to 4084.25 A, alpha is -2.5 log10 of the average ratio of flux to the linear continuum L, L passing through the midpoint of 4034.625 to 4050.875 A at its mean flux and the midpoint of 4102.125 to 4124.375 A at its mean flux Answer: 0.09 mag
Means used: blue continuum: 8.54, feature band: 7.83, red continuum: 8.53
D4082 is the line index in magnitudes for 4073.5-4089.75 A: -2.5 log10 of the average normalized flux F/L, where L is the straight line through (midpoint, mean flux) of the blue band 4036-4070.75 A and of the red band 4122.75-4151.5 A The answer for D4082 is 0.05 mag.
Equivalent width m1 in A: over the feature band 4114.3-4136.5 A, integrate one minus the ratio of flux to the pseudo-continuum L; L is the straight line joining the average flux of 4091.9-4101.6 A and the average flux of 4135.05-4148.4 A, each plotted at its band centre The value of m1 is 0.5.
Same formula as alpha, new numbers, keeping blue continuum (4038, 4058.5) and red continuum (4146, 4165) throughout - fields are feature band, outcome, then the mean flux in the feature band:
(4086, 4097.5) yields -0.09 mag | 9.02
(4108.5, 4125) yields -0.05 mag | 8.59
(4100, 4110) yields 0.02 mag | 8.12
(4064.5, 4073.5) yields 0.09 mag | 7.68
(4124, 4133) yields -0.01 mag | 8.23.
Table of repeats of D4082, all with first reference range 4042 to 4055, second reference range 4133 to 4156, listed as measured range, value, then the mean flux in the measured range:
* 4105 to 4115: -0.047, 8.56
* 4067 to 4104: 0.022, 8.16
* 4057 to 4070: 0.085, 7.82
